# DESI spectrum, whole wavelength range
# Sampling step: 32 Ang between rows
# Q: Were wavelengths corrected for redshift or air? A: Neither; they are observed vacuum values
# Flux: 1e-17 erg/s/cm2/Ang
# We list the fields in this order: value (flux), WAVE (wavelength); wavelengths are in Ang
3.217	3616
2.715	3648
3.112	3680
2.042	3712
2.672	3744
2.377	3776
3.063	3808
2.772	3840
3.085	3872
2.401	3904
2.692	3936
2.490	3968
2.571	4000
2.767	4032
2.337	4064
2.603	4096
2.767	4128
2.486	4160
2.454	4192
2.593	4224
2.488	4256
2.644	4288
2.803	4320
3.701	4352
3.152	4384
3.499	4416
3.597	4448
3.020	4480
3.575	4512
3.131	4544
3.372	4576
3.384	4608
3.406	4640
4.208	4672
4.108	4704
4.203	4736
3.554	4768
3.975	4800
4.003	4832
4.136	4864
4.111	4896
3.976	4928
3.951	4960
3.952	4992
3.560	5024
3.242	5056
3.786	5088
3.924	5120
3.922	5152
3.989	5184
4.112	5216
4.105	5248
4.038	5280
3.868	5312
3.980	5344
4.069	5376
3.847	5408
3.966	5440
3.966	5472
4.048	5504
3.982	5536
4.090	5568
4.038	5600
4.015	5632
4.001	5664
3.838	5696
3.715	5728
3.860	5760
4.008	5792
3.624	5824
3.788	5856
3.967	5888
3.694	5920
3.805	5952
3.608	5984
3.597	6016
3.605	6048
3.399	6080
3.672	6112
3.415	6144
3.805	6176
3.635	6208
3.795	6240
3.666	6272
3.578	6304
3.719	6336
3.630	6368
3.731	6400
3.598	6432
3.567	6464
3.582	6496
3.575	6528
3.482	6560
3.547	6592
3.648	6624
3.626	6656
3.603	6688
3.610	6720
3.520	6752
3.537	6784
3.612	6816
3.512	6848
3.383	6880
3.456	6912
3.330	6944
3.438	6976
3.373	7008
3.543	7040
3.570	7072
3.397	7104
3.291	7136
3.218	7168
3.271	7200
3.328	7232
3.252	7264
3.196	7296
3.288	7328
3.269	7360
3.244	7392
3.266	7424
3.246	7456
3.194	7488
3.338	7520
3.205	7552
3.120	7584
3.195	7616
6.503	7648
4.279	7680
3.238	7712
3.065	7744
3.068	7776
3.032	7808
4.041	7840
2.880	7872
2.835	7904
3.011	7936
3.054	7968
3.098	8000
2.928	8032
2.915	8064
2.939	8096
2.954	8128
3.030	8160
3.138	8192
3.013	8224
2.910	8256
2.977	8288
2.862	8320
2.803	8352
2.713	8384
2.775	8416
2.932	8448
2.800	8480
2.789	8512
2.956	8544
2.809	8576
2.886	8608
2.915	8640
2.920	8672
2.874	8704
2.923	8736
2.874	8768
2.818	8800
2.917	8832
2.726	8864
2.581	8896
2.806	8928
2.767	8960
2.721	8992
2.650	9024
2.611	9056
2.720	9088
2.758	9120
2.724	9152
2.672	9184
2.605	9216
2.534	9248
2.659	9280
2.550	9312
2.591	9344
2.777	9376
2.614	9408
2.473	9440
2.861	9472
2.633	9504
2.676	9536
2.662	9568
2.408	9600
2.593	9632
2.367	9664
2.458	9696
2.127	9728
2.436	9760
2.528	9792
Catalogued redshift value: 0.16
